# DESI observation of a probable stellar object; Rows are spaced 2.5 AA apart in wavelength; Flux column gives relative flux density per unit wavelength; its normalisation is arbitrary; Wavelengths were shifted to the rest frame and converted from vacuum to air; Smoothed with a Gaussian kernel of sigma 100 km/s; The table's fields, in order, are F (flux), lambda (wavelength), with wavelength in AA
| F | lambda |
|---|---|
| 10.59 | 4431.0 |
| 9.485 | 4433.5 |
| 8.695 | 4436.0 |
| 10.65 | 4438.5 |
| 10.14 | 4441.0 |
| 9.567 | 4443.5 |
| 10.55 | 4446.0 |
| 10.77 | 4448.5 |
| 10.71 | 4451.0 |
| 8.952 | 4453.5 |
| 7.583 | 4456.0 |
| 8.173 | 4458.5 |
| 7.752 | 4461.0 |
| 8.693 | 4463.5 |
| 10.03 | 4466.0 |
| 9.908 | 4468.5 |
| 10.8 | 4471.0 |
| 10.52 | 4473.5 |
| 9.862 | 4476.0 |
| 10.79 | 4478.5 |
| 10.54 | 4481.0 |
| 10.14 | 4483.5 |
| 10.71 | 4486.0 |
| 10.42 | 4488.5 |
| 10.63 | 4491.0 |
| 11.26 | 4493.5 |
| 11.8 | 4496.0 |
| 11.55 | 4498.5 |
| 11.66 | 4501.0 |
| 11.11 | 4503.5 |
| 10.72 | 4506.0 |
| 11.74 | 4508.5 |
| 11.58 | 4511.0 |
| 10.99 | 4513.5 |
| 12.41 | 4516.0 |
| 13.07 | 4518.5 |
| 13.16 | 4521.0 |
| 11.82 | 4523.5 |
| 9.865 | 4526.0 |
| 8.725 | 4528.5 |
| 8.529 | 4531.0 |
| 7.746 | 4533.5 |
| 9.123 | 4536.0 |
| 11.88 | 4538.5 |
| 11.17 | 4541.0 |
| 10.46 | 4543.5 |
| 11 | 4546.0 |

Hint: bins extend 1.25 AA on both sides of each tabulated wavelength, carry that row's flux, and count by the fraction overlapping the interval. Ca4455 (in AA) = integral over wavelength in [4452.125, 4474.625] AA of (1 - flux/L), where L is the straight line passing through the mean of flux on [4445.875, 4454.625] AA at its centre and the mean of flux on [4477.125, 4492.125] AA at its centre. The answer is 2.6 AA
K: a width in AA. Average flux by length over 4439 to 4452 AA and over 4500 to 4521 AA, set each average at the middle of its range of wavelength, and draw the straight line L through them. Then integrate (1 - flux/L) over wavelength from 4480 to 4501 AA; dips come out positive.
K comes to 0.7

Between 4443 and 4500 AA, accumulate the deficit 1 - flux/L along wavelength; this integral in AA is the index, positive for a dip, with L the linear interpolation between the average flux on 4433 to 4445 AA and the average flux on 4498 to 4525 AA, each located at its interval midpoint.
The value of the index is 3.1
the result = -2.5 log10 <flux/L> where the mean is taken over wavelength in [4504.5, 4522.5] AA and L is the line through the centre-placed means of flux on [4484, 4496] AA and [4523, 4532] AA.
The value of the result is -0.19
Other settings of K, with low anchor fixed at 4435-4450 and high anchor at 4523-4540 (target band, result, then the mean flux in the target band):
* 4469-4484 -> -0.80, 10.4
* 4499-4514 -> -2.45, 11.3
